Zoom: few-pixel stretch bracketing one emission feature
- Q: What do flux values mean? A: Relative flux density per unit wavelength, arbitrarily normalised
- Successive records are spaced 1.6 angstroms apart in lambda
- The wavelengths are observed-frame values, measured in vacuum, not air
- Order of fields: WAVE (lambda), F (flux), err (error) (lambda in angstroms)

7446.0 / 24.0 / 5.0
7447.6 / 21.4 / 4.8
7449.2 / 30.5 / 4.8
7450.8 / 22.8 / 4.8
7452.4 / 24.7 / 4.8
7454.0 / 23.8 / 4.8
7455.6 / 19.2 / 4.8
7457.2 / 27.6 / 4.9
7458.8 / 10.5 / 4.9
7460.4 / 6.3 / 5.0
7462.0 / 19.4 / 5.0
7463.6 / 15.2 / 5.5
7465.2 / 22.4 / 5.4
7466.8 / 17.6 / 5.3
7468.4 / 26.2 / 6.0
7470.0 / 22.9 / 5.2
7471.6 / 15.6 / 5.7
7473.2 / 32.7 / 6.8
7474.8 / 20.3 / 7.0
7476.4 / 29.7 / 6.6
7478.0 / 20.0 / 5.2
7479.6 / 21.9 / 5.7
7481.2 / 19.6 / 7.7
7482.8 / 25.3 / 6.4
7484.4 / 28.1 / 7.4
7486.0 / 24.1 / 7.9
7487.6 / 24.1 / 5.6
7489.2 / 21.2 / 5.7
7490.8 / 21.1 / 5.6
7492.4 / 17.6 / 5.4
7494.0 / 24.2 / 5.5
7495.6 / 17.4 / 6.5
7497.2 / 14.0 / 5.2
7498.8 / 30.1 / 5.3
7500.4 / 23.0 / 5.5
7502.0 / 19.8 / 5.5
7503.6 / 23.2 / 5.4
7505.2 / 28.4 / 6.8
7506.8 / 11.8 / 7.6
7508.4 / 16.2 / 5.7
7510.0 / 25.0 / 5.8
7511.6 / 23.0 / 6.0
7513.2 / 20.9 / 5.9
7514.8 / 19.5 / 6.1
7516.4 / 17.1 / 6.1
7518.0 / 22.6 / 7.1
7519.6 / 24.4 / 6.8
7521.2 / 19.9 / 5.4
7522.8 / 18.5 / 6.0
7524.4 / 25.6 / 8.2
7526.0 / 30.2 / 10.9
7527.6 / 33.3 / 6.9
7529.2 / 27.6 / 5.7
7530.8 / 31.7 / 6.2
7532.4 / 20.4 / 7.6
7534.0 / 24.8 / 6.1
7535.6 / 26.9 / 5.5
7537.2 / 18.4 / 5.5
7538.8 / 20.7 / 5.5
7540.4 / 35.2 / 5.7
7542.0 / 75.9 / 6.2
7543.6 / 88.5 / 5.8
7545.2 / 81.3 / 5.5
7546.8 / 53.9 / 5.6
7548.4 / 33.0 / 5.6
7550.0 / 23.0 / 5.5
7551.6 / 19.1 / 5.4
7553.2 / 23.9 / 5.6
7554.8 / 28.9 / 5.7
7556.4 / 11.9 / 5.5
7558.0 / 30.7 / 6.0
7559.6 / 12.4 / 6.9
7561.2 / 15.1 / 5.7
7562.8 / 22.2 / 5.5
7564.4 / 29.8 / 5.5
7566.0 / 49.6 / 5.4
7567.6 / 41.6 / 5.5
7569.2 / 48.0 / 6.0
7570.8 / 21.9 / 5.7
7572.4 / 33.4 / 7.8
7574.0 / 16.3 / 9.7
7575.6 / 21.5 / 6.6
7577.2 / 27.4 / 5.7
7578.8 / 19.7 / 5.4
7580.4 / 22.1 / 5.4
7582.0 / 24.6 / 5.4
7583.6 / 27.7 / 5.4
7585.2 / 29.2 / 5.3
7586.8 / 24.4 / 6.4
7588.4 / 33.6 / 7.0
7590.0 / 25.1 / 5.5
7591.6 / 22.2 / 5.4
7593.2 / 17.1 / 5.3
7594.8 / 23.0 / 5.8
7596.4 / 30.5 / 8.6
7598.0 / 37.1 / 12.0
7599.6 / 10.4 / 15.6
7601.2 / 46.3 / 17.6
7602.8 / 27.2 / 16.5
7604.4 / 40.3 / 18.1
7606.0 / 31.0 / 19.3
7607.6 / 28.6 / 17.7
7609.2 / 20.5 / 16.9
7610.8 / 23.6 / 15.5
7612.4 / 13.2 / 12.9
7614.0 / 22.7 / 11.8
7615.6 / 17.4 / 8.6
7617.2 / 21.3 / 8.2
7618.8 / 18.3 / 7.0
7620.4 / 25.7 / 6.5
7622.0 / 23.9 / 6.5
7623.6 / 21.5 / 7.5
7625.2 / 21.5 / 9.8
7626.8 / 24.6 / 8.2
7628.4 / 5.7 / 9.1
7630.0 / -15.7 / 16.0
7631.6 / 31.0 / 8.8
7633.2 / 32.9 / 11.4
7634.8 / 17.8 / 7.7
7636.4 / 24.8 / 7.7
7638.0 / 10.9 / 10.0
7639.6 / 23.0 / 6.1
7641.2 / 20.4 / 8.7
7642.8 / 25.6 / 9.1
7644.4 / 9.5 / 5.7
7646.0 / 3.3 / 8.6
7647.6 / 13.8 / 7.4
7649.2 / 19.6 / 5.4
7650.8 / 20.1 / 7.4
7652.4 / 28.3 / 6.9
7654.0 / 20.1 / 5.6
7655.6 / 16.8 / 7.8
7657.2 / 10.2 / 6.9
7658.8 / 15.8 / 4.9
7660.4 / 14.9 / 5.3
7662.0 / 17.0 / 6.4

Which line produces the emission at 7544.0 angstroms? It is H-alpha 6563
